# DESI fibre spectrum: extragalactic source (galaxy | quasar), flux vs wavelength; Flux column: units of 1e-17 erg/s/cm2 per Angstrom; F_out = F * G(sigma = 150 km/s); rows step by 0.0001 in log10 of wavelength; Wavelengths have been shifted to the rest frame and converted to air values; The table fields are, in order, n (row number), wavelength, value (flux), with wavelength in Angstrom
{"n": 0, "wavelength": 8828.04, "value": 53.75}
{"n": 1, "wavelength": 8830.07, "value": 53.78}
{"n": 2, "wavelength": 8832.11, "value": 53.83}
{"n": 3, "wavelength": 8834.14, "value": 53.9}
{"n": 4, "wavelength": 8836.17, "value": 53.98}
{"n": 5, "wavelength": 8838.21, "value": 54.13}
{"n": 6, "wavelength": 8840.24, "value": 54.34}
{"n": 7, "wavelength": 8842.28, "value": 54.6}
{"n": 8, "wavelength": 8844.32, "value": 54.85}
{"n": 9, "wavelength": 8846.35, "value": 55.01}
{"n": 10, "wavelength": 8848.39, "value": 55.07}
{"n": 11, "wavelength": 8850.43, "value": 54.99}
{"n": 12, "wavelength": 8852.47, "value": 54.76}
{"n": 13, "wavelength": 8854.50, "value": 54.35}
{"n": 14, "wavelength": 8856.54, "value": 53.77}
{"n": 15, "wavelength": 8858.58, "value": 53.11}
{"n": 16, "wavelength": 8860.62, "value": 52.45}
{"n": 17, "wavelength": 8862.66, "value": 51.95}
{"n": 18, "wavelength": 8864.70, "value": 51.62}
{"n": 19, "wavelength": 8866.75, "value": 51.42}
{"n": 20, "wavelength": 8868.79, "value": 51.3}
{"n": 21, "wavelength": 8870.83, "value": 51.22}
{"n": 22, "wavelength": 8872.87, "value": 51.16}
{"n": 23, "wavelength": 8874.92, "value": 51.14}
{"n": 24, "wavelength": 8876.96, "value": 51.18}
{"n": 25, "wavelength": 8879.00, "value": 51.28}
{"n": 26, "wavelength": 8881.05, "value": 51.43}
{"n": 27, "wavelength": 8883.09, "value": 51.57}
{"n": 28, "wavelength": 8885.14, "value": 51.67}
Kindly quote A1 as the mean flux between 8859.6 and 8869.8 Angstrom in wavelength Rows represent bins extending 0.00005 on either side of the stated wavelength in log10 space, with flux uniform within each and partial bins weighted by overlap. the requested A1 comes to 51.7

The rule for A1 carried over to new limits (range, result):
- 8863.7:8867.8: 51.4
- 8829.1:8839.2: 53.9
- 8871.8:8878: 51.2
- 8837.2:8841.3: 54.3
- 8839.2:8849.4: 54.8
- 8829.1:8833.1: 53.7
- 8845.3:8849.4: 55.1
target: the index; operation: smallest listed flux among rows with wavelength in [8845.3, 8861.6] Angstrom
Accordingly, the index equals 52.45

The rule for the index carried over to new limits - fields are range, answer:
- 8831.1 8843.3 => 53.83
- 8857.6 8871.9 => 51.22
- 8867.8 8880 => 51.14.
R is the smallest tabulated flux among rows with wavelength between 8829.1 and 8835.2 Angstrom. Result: 53.78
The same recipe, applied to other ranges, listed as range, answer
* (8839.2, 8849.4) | 54.34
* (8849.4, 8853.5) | 54.76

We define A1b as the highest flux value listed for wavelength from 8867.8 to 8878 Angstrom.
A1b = 51.3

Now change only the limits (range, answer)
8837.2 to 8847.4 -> 55.01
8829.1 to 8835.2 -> 53.9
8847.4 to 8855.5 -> 55.07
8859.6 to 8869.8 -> 52.45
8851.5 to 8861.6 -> 54.76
